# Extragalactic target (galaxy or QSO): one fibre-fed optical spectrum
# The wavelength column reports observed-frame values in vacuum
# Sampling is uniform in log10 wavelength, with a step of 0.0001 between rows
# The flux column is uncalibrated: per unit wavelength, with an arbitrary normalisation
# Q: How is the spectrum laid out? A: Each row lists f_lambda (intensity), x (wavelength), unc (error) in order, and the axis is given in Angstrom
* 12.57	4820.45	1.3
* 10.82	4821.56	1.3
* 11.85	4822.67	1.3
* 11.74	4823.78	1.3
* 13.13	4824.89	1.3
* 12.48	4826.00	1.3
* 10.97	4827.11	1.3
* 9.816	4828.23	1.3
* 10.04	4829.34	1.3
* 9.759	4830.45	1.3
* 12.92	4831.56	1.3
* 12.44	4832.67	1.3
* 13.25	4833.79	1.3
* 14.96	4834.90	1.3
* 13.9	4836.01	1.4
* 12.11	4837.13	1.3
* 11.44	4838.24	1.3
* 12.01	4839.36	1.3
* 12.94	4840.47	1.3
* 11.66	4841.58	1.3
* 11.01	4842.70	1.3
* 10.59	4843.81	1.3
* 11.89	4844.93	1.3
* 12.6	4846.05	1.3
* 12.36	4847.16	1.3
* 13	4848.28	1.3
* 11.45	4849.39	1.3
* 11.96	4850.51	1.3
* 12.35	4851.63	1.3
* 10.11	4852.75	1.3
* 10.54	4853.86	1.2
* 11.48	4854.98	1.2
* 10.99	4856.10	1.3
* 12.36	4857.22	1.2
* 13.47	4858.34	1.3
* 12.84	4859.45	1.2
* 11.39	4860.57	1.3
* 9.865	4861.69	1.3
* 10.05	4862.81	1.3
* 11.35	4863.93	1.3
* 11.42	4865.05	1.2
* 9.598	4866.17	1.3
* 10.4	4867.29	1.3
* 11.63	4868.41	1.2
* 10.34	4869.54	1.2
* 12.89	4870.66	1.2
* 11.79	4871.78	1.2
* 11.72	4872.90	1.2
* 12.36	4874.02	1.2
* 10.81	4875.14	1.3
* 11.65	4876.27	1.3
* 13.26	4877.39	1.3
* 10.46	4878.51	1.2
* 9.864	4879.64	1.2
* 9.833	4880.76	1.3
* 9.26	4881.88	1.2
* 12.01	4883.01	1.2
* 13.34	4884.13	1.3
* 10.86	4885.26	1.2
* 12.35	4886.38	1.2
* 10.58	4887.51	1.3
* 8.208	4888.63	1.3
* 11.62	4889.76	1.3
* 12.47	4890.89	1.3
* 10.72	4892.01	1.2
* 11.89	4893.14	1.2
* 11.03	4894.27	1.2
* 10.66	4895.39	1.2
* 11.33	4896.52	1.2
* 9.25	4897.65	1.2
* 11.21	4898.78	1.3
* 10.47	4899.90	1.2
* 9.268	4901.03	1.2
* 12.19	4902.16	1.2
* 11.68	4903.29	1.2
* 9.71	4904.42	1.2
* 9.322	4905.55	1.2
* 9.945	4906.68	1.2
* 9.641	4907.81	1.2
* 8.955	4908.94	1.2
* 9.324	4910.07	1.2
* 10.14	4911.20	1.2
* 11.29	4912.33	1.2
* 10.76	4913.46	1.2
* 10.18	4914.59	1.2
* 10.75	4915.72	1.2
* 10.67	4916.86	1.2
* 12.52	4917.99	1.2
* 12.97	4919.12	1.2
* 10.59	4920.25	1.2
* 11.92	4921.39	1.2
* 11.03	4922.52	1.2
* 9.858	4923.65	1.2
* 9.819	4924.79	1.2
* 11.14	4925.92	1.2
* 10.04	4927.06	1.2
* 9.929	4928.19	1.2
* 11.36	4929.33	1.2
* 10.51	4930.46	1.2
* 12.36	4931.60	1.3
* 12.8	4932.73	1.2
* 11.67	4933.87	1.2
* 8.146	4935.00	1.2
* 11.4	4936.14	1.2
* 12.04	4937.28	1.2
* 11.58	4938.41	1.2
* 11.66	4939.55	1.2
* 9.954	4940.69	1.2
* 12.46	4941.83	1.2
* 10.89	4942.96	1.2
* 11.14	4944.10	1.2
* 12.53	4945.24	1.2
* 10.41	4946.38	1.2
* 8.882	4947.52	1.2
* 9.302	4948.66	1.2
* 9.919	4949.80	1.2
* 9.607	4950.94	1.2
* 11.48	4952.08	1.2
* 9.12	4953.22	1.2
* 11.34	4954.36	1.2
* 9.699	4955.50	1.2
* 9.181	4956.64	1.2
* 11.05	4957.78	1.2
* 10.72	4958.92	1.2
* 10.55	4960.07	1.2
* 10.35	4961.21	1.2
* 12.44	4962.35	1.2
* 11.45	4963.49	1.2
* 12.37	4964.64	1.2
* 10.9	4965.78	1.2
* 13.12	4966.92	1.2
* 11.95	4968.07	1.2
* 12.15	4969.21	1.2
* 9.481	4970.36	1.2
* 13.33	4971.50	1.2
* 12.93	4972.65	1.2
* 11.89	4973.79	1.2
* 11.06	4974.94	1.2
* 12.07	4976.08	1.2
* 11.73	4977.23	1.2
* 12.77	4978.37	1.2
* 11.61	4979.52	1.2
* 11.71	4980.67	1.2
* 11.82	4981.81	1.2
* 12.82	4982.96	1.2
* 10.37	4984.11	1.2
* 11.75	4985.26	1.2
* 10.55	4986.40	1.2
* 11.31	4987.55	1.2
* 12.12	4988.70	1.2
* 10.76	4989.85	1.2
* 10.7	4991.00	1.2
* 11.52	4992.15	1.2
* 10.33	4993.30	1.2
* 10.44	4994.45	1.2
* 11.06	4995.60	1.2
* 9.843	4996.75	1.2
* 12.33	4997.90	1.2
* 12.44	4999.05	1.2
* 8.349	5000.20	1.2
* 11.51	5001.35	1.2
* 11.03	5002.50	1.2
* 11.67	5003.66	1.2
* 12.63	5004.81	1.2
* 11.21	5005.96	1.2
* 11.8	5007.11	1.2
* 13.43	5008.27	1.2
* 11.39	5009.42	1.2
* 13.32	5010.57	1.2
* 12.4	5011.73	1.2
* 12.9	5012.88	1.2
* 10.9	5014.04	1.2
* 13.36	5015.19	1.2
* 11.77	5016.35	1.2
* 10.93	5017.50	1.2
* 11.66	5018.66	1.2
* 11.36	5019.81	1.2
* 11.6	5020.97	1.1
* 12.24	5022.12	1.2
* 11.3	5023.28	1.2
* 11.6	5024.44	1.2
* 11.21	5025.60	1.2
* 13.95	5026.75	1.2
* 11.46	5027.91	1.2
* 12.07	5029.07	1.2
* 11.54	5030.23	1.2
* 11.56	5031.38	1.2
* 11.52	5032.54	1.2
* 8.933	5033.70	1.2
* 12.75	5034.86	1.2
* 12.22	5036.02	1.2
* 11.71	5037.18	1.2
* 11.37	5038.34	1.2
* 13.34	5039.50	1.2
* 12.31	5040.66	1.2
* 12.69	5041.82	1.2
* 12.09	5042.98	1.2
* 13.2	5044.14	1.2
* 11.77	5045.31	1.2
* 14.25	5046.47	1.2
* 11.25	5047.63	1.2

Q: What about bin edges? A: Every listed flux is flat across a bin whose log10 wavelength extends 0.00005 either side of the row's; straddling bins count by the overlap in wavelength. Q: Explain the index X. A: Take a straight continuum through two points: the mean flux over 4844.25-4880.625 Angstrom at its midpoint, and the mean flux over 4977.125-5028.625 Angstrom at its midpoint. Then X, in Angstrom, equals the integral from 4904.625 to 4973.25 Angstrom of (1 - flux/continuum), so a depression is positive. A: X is 4.0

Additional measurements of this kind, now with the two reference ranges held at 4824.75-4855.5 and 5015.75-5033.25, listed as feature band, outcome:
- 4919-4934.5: 0.9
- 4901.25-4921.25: 2.0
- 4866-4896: 1.6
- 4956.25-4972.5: 0.5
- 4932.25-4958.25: 2.4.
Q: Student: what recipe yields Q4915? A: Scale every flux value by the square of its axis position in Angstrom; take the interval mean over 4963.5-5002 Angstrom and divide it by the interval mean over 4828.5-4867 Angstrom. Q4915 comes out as 1.0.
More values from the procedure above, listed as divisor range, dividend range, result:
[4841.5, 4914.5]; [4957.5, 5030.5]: 1.10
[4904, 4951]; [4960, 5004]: 1.09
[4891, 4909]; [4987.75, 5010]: 1.11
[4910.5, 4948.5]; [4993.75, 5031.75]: 1.10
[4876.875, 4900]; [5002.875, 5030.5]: 1.15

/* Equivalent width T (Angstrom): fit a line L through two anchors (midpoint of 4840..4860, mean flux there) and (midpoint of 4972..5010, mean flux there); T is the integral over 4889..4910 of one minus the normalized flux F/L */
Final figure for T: 2.07 Angstrom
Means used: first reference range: 11.9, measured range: 10.6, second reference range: 11.5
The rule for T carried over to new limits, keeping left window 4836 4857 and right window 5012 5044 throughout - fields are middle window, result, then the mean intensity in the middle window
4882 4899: 0.97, 11.1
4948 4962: 1.91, 10.2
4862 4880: 0.85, 11.2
